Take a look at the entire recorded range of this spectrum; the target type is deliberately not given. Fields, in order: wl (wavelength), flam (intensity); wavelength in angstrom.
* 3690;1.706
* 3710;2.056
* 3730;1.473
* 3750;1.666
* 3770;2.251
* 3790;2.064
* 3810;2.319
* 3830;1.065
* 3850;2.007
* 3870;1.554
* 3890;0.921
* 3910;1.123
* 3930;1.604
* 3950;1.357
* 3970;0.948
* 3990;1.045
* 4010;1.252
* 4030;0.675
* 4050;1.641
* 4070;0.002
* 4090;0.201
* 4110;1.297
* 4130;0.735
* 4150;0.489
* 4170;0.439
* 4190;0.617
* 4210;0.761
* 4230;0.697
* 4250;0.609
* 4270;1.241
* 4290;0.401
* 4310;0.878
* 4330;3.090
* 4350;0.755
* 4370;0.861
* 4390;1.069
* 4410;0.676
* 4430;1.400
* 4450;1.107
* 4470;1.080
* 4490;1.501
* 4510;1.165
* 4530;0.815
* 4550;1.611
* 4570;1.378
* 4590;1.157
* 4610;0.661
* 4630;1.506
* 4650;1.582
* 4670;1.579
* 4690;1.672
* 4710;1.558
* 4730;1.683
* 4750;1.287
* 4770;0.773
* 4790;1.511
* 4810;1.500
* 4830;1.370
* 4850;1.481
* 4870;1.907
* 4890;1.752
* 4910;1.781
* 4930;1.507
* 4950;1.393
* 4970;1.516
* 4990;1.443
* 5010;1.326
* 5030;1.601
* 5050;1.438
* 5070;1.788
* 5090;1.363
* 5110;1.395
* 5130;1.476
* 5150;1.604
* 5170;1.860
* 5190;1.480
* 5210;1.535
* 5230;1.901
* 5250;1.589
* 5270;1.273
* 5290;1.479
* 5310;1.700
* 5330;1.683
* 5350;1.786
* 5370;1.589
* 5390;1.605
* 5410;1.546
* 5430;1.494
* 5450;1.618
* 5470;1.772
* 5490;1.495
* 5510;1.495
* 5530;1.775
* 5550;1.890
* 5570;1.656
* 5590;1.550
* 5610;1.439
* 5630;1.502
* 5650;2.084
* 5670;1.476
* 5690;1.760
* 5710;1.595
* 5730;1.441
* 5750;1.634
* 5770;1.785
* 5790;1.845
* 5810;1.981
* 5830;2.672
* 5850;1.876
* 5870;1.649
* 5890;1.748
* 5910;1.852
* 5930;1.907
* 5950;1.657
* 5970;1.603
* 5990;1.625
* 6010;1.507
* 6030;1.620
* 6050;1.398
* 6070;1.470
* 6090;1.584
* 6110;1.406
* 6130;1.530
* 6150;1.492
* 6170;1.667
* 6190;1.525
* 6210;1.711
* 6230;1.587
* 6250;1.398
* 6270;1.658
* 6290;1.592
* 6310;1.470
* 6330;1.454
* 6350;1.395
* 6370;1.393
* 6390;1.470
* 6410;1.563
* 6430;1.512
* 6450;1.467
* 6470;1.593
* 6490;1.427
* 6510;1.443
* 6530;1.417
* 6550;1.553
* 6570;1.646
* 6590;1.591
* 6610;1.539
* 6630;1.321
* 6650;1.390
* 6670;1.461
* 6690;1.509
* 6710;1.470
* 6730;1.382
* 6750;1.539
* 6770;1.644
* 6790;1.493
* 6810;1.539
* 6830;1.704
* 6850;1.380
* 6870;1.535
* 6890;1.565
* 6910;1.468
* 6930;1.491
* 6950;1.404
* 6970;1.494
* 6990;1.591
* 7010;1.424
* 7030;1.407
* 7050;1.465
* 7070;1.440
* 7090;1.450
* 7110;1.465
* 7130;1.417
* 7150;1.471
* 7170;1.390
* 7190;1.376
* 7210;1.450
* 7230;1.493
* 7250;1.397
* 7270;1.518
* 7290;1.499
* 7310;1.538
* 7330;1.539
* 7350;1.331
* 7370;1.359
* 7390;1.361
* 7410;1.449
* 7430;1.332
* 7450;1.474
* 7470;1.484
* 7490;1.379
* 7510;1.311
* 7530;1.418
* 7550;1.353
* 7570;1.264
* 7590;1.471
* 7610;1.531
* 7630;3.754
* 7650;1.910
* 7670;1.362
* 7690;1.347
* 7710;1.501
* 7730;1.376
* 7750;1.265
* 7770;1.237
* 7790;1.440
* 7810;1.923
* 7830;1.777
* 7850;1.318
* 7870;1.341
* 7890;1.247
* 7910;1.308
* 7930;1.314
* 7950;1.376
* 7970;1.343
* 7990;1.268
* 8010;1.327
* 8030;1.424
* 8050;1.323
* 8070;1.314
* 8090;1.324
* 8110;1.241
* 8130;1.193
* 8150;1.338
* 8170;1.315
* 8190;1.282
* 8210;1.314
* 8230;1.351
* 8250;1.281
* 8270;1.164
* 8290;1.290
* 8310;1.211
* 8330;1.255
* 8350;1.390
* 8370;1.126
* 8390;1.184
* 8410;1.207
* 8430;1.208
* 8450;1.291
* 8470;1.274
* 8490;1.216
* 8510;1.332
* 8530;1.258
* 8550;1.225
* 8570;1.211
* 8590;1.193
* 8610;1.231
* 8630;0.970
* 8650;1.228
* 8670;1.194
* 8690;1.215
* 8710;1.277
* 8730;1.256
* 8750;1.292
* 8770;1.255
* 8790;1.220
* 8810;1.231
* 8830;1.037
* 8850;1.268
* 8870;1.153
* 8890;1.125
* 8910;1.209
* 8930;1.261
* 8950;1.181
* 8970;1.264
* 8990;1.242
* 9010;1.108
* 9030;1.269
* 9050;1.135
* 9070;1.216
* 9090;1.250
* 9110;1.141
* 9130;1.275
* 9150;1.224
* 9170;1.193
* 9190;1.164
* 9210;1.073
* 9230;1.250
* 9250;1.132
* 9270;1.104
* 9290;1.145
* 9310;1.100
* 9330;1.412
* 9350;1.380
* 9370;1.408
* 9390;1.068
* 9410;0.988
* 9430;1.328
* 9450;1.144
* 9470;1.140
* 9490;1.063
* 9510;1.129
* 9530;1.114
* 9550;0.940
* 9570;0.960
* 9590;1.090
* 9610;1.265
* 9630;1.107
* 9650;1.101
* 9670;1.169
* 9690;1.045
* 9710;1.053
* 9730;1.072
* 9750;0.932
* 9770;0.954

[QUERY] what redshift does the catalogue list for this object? 0.163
